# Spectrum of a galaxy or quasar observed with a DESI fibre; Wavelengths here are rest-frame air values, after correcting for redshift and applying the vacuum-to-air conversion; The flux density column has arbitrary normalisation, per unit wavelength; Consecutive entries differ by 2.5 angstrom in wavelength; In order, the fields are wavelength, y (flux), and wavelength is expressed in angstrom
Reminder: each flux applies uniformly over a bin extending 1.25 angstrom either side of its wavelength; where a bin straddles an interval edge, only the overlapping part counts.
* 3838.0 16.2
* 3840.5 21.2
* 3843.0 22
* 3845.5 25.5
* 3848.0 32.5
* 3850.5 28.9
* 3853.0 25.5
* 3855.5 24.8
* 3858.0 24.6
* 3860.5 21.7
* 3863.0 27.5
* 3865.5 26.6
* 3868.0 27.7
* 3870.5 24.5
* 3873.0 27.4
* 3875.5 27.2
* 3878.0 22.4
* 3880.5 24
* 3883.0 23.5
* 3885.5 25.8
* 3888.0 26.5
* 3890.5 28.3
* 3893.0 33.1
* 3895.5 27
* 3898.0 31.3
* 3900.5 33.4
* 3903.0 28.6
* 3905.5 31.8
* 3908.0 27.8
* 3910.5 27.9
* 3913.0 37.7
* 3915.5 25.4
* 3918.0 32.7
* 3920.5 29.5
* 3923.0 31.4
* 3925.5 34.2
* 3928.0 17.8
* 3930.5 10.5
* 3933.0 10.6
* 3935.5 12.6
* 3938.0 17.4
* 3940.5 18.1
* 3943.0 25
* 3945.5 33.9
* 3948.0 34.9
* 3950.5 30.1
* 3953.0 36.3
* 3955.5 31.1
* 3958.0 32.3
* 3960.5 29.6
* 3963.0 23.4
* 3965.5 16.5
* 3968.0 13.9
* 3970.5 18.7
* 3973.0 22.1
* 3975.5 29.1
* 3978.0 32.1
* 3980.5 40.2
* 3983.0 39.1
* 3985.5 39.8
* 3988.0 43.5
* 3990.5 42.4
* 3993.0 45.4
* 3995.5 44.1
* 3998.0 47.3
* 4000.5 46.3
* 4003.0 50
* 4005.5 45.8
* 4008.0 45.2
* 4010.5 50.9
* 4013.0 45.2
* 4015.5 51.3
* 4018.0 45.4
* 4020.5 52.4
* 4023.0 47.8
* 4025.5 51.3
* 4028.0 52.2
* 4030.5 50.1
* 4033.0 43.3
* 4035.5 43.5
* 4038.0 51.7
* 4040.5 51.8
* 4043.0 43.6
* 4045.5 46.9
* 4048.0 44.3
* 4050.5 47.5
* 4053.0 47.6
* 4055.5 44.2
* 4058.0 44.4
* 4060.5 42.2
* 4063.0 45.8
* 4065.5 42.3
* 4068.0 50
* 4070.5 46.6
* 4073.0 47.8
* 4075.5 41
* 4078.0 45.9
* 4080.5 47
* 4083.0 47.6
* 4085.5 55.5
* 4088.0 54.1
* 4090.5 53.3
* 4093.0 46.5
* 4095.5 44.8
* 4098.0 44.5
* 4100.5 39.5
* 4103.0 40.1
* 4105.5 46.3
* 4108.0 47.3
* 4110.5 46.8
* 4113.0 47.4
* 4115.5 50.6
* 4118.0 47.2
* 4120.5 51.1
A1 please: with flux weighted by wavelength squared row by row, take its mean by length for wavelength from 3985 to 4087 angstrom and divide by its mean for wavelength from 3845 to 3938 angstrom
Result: 1.91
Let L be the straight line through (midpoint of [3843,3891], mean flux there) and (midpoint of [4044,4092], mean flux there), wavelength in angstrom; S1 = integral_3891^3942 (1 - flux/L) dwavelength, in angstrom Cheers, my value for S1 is 7.9 angstrom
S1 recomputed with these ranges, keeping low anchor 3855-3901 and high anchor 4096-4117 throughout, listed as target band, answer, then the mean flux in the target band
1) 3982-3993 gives -1.89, 41.7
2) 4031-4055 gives -3.95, 46.7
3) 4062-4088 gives -2.76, 47.3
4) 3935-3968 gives 6.63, 26.1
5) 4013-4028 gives -4.39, 49.5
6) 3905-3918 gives -0.40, 30.3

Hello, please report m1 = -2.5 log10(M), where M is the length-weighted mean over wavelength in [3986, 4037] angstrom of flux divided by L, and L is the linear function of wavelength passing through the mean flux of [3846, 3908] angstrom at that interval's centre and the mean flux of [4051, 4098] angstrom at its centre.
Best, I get -0.16 mag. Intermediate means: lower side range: 27.3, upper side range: 47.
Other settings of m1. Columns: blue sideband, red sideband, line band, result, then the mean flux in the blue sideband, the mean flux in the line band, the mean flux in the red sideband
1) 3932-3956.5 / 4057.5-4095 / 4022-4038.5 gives -0.22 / 25.1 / 48.4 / 47.3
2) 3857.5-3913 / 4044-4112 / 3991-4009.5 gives -0.19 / 27.5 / 46.2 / 46.3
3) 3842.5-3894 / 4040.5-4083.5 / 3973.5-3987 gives 0.06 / 26.2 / 35.4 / 45.7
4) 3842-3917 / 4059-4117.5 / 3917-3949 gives 0.34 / 27.4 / 23.6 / 46.6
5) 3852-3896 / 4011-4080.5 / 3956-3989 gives 0.29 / 26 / 29.2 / 46.9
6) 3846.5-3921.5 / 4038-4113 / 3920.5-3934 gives 0.41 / 27.8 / 21.9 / 46.5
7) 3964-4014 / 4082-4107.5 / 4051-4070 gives -0.03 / 37.8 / 45.4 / 47.2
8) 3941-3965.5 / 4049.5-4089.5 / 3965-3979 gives 0.42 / 29.6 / 22.2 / 46.9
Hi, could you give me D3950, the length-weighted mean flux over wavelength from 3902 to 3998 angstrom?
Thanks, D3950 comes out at 29.1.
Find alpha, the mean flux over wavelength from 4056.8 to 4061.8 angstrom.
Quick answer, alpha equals 43.3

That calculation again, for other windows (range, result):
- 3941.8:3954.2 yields 32.1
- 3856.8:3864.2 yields 24.6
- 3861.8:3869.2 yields 27.3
